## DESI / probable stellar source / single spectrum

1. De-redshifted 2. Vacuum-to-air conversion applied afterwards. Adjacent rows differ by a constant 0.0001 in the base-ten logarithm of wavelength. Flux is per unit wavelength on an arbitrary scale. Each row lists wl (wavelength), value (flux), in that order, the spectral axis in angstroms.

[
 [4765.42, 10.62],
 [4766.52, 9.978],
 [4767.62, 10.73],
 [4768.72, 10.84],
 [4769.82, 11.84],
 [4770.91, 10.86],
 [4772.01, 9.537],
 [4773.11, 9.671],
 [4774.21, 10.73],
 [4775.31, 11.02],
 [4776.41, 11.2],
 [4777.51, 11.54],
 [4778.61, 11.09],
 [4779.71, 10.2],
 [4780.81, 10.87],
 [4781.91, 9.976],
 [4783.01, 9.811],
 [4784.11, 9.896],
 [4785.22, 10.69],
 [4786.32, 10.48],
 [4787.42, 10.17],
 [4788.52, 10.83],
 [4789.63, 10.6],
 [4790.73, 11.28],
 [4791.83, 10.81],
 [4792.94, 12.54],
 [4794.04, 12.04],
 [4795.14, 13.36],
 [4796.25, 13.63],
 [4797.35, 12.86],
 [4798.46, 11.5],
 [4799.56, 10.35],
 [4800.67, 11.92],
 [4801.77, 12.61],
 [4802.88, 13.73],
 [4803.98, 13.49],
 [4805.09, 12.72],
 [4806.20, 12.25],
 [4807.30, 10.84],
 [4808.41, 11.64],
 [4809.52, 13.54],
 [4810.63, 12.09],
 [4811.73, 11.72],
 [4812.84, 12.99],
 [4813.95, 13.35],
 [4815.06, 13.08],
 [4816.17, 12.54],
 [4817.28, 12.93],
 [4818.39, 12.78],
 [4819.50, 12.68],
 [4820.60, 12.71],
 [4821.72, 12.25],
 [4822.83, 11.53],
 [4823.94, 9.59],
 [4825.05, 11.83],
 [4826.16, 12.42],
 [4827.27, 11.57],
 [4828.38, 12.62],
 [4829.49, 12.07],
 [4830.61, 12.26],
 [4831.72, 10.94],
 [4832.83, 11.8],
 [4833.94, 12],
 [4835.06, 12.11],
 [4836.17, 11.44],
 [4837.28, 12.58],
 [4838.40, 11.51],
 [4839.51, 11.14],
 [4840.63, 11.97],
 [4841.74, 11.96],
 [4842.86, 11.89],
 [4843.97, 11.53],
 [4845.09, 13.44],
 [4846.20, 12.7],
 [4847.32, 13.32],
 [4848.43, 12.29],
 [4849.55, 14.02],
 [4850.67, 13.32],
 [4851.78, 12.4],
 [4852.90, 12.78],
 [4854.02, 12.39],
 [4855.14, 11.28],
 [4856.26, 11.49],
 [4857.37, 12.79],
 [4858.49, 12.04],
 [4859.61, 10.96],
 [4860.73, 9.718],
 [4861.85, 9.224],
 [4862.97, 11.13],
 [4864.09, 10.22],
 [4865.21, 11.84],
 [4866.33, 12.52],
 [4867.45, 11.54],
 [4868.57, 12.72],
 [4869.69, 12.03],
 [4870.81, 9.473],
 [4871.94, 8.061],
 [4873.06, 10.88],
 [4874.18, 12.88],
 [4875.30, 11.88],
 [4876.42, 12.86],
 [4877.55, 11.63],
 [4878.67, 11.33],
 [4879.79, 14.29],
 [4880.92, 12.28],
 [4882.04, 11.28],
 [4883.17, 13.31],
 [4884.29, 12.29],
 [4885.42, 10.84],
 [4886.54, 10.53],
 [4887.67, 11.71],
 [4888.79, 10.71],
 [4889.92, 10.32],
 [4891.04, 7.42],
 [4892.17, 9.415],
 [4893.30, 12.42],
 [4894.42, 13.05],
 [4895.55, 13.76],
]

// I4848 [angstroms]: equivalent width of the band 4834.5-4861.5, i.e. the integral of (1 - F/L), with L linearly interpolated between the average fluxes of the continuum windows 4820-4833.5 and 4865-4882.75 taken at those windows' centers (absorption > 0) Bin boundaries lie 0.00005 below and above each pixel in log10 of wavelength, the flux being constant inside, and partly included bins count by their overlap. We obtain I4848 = -0.8 angstroms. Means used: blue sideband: 11.8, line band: 12.1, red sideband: 11.7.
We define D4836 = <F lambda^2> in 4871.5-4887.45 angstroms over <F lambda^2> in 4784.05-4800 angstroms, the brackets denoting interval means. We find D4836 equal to 1.1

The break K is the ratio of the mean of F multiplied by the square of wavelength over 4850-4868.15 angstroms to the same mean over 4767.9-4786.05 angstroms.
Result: 1.13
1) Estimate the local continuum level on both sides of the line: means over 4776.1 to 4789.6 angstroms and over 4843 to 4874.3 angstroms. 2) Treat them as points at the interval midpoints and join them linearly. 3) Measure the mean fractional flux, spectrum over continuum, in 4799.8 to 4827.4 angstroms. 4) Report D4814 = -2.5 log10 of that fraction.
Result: -0.12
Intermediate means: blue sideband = 10.5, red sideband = 11.7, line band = 12.3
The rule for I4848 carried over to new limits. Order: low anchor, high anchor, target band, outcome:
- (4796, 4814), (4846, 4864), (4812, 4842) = 0.2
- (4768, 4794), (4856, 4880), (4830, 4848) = -1.4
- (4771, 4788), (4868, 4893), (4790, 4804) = -2.2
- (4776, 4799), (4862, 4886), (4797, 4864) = -4.0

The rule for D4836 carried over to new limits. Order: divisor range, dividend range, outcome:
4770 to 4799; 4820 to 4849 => 1.11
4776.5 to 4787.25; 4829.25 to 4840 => 1.14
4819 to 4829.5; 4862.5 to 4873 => 0.94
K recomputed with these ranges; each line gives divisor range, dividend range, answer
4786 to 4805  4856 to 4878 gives 0.97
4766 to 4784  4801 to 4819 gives 1.21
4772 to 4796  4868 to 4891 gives 1.10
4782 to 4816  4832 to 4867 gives 1.02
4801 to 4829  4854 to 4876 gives 0.93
